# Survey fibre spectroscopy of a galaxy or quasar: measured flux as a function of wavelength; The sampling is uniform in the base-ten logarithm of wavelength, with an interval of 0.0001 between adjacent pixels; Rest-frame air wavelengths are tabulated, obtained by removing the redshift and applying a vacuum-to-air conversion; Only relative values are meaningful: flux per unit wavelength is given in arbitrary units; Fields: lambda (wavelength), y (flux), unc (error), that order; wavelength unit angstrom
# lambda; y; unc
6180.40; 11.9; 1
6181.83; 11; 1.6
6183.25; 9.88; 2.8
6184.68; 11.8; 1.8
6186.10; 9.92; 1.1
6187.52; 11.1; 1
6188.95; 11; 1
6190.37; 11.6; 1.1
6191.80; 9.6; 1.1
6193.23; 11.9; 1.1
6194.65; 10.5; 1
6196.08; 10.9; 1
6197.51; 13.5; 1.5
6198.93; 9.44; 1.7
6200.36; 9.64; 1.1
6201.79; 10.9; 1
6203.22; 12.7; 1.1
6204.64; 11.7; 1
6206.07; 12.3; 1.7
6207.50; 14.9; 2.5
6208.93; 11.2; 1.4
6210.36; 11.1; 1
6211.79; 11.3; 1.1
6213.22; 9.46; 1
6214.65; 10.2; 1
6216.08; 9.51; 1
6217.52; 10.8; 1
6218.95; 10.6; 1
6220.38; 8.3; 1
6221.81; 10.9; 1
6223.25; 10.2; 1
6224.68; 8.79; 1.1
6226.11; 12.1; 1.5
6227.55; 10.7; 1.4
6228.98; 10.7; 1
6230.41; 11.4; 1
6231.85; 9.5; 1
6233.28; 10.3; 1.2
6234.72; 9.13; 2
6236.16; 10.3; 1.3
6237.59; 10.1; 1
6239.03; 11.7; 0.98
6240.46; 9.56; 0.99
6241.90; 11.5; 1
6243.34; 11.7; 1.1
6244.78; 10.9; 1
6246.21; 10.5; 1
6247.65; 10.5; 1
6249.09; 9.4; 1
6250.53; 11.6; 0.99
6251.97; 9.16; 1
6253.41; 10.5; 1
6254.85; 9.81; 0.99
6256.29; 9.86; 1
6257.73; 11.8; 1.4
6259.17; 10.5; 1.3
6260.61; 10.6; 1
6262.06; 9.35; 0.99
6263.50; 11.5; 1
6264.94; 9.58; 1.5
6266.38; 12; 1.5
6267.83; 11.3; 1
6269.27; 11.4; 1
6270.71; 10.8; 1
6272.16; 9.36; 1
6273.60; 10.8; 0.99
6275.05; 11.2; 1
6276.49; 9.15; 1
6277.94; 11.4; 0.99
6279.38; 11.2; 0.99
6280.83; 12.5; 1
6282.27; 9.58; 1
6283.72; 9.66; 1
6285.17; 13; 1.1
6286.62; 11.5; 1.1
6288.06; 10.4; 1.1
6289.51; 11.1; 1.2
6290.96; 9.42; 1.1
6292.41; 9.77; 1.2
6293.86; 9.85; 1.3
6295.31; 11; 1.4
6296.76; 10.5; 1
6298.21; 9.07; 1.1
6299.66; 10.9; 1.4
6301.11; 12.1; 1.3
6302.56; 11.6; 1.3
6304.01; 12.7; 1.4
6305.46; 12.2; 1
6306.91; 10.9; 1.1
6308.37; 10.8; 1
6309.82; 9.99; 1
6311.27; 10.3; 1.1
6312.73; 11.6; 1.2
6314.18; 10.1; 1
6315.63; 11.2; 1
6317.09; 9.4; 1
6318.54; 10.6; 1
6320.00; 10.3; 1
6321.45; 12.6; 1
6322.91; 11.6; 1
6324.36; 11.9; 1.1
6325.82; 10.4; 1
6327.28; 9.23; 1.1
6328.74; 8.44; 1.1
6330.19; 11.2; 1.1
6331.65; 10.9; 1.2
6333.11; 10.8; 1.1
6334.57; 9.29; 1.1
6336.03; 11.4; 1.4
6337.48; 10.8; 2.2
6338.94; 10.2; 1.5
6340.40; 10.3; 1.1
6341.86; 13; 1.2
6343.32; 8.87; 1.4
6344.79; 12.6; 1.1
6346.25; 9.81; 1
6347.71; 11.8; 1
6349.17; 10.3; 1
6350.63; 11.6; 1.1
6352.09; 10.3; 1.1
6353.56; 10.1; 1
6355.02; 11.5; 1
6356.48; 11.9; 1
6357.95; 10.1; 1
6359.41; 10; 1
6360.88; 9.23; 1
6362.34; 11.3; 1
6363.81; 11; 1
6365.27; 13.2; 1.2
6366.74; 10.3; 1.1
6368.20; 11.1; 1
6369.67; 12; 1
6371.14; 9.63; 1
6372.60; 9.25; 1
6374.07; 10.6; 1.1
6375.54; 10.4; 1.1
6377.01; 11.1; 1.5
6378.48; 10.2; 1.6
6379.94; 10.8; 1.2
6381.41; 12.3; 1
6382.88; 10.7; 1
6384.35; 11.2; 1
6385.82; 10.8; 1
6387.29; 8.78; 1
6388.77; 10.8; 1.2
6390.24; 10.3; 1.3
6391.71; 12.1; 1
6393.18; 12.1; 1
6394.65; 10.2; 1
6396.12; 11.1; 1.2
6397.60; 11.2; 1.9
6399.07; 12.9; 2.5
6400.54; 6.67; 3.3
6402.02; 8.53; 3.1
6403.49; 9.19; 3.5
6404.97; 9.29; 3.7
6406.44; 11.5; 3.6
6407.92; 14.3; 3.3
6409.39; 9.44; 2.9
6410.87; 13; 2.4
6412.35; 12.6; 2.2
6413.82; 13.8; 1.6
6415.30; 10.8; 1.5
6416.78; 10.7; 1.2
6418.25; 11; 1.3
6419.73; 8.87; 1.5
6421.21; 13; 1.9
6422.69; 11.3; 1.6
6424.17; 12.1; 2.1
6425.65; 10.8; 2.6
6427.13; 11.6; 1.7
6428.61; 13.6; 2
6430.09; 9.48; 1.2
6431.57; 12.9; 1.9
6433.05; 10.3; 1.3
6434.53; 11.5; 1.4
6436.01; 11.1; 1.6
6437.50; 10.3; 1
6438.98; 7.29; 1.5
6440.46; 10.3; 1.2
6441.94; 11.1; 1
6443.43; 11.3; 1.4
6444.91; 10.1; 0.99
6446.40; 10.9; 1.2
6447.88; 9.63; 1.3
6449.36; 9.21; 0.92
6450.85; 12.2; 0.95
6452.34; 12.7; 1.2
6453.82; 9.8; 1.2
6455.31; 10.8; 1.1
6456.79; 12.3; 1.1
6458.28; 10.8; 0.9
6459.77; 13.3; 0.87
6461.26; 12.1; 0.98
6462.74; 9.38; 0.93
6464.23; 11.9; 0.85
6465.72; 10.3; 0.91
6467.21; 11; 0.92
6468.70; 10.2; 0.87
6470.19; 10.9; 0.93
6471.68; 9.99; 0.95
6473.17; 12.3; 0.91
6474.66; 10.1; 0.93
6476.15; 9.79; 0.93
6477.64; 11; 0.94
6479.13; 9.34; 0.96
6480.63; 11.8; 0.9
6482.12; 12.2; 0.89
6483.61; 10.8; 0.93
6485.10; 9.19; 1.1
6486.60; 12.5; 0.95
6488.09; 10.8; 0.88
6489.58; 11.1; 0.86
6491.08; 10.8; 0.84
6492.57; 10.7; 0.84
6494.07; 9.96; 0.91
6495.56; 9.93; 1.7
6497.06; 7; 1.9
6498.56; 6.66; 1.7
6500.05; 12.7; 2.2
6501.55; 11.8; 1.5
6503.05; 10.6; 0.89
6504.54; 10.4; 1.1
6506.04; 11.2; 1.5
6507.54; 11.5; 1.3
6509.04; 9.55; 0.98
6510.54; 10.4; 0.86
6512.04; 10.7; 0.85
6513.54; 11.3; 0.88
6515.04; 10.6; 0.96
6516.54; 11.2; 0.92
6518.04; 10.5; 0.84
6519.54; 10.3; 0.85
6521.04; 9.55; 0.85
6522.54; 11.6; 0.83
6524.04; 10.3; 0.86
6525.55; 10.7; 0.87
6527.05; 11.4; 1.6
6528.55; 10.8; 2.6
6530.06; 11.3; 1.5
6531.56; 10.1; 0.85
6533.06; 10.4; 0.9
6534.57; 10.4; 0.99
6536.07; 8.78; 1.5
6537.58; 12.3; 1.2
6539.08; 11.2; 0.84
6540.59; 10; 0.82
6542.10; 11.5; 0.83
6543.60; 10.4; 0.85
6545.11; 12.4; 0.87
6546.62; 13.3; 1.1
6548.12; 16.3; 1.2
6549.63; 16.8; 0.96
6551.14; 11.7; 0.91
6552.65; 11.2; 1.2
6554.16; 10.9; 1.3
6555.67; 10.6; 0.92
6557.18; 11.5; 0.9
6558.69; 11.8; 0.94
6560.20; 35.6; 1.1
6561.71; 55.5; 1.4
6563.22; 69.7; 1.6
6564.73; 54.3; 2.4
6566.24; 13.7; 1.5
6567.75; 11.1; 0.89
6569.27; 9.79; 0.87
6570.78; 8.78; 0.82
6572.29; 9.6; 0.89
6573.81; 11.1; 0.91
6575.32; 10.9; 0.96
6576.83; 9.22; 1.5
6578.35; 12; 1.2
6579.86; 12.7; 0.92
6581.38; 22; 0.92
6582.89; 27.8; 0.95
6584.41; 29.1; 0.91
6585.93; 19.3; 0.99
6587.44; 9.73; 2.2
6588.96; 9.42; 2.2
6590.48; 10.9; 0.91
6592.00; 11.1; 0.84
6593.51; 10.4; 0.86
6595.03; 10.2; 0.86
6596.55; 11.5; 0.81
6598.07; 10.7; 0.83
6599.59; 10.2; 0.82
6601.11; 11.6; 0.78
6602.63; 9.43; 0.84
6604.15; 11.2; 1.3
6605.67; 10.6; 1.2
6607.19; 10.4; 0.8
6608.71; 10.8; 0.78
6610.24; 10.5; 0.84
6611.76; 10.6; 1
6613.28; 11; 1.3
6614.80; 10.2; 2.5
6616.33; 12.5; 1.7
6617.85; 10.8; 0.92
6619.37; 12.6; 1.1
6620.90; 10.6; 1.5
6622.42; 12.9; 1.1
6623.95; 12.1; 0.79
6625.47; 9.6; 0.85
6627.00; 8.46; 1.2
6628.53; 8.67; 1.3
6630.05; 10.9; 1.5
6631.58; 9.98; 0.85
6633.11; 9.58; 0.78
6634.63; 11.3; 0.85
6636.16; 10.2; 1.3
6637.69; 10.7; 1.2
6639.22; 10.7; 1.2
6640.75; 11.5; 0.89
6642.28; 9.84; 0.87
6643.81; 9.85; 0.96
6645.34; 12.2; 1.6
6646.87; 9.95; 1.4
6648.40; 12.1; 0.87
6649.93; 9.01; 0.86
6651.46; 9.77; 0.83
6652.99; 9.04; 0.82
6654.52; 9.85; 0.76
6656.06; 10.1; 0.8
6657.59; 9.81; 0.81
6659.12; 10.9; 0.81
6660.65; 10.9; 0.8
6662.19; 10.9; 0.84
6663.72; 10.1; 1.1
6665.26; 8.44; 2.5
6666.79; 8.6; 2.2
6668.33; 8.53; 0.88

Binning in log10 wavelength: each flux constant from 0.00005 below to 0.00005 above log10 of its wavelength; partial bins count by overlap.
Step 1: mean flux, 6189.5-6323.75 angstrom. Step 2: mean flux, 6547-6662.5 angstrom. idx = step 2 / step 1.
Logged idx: 1.28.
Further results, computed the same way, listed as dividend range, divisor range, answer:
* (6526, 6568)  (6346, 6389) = 1.65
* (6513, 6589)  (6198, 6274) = 1.47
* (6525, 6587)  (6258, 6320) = 1.56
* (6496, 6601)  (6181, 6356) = 1.32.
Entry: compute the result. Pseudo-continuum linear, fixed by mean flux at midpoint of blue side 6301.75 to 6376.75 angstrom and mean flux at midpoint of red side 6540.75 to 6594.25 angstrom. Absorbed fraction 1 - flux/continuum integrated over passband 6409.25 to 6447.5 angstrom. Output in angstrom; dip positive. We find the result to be 6.63 angstrom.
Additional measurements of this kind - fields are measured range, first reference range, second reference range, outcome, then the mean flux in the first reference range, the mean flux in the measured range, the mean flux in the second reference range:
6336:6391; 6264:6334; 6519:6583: 5.8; 10.8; 10.8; 15.8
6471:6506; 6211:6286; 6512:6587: 9.9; 10.5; 10.5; 15.7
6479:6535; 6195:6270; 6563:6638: 9.5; 10.7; 10.6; 13.5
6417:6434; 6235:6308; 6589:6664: -1.1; 10.7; 11.3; 10.6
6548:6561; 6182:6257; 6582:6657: -4.5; 10.7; 15.2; 11.5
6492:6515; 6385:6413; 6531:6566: 8.7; 10.8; 10.3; 19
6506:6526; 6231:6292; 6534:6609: 5.6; 10.6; 10.6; 15.7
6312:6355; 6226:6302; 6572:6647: 0.5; 10.6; 10.7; 11.8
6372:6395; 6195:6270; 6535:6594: 4.8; 10.7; 10.7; 17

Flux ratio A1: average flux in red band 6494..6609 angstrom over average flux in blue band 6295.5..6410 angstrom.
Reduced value 1.29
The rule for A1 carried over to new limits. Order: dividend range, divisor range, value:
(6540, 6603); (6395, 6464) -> 1.51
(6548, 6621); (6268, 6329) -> 1.46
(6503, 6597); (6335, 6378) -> 1.36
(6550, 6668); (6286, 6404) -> 1.26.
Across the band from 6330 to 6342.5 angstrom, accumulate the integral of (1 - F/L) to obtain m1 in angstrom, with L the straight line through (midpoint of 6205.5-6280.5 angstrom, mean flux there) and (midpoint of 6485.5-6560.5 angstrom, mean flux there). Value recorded 0.0 angstrom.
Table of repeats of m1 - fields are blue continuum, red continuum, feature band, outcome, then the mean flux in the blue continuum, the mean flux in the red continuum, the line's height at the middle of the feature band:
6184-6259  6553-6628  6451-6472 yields 3.97 angstrom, 10.7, 15.4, 13.8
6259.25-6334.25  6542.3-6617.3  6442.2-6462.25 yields 3.47 angstrom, 10.7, 15.7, 13.5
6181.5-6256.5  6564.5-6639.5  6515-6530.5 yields 1.66 angstrom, 10.7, 12.4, 12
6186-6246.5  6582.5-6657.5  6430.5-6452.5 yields 0.91 angstrom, 10.8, 11.4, 11.1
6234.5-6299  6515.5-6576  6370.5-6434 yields 9.79 angstrom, 10.6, 15.5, 13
